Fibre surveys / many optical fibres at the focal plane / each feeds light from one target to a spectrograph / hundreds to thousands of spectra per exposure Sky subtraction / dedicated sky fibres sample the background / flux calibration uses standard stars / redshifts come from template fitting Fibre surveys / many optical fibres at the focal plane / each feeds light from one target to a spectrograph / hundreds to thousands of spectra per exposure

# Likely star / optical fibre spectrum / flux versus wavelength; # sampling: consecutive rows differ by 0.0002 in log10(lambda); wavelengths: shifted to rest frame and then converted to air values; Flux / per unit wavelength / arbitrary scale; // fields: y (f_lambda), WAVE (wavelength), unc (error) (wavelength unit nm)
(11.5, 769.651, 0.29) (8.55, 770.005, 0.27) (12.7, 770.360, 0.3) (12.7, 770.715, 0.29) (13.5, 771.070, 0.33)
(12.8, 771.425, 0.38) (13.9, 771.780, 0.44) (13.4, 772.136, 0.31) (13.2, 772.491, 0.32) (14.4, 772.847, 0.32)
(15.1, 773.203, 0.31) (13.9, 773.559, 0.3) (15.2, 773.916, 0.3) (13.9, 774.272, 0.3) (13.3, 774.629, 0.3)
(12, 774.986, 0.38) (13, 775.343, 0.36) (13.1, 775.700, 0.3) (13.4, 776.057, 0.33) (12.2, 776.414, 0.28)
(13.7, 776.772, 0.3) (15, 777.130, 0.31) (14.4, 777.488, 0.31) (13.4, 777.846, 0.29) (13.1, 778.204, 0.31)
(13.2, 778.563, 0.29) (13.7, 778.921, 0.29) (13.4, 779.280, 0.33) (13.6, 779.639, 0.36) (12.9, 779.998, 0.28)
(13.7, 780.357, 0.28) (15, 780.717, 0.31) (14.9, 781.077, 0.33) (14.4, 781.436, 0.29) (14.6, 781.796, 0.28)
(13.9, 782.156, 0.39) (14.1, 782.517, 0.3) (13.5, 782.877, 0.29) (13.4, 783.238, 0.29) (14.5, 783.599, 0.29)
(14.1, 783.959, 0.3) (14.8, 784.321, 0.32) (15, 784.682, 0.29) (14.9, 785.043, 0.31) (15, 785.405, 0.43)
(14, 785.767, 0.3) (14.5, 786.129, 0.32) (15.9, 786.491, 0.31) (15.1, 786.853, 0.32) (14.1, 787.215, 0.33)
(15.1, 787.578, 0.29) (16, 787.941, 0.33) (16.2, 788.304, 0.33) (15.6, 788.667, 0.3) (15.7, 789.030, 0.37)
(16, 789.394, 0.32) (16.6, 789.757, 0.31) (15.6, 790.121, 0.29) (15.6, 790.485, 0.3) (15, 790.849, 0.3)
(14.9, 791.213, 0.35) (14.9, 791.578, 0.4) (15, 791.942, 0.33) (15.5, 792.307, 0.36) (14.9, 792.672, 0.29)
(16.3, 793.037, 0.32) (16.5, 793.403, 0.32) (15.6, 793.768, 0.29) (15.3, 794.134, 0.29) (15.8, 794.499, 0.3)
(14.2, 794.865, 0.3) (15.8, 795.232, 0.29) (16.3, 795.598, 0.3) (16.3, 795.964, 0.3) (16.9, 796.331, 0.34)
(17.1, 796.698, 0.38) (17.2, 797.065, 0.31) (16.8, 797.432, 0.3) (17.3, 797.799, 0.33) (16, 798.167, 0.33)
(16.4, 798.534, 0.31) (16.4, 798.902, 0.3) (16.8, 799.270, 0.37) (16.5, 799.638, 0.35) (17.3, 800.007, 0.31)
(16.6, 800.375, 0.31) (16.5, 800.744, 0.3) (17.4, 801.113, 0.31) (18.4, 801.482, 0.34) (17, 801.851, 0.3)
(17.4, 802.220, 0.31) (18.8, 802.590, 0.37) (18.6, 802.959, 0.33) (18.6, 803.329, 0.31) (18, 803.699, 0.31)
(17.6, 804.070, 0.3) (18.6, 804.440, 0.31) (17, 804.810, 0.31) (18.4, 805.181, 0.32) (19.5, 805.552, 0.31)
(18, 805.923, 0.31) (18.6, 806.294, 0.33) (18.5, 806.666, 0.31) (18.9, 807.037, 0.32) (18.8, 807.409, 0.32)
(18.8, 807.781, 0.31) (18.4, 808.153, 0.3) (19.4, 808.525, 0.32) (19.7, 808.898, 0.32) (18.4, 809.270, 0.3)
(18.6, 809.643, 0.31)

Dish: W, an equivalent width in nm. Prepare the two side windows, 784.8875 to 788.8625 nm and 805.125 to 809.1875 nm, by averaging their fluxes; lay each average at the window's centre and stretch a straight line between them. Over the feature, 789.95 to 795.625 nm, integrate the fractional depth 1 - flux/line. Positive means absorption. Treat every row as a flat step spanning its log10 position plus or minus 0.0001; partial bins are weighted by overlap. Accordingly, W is 0.27 nm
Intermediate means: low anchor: 15.1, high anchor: 18.8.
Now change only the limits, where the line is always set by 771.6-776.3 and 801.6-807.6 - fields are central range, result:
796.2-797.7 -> 0.009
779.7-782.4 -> 0.102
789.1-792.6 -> 0.162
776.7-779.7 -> 0.119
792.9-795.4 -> 0.159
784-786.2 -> 0.095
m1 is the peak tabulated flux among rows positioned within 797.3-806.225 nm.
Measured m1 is 19.5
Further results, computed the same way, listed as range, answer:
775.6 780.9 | 15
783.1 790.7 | 16.6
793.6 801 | 17.3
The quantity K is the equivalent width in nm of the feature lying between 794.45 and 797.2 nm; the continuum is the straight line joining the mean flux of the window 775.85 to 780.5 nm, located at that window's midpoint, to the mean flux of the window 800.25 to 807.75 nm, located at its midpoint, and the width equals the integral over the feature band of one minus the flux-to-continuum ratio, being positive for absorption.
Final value 0.07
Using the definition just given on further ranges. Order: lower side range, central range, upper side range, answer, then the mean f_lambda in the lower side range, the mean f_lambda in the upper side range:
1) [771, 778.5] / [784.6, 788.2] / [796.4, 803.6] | 0.07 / 13.6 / 17.2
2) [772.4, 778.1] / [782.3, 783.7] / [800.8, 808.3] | 0.10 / 13.7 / 18.2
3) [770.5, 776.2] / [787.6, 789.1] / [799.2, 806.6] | -0.01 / 13.5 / 17.8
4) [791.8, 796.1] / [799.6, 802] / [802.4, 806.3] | 0.04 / 15.6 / 18.3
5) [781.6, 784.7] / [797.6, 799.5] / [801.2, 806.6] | 0.06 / 14.2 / 18.2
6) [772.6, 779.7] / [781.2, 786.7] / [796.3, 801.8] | 0.12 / 13.6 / 16.9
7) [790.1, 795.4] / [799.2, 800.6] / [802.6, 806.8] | 0.03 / 15.4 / 18.3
